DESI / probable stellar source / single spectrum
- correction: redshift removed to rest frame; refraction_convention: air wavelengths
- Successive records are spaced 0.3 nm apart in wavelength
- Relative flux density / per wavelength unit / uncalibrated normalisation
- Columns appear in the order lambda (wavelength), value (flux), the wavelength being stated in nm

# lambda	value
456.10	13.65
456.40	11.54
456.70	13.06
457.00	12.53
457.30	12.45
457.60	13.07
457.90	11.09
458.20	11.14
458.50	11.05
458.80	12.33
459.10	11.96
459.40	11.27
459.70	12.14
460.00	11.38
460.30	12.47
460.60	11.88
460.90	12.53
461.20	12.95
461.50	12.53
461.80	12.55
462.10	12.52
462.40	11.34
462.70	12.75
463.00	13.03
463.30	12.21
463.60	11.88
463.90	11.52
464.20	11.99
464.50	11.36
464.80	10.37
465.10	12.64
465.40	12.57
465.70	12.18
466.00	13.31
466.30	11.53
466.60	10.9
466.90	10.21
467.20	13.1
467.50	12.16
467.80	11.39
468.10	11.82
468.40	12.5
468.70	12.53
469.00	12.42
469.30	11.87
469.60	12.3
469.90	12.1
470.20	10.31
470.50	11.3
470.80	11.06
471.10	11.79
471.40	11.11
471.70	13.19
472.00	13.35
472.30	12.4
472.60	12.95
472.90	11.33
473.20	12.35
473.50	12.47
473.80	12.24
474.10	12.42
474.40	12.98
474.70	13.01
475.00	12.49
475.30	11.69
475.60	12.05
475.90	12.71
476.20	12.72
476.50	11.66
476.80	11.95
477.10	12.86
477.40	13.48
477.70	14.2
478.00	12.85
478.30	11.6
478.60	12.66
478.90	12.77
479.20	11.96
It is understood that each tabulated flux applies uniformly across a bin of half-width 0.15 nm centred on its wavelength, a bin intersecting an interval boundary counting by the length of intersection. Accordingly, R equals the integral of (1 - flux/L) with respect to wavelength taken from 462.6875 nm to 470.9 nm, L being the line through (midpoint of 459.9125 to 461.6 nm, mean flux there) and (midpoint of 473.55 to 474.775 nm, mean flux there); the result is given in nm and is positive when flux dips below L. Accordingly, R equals 0.37 nm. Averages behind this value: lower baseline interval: 12.3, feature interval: 11.9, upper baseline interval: 12.6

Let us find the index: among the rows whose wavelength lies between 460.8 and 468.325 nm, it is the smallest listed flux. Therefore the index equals 10.21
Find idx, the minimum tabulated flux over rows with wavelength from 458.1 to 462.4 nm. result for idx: 11.05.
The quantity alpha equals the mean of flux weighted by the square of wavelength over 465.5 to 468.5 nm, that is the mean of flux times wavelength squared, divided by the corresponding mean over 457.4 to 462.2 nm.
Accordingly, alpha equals 1.0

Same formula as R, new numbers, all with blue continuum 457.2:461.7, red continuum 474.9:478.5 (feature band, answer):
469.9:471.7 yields 0.143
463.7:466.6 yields 0.071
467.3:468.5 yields 0.027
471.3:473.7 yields -0.003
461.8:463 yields -0.024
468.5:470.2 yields 0.031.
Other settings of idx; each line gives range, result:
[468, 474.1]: 10.31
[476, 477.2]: 11.66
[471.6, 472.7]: 12.4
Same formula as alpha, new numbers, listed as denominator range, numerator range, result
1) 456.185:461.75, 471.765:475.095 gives 1.10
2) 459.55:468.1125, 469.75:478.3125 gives 1.07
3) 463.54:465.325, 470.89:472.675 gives 1.10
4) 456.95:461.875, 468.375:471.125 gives 1.02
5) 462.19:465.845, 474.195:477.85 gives 1.11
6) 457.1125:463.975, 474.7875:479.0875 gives 1.11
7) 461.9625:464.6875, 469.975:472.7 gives 1.03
